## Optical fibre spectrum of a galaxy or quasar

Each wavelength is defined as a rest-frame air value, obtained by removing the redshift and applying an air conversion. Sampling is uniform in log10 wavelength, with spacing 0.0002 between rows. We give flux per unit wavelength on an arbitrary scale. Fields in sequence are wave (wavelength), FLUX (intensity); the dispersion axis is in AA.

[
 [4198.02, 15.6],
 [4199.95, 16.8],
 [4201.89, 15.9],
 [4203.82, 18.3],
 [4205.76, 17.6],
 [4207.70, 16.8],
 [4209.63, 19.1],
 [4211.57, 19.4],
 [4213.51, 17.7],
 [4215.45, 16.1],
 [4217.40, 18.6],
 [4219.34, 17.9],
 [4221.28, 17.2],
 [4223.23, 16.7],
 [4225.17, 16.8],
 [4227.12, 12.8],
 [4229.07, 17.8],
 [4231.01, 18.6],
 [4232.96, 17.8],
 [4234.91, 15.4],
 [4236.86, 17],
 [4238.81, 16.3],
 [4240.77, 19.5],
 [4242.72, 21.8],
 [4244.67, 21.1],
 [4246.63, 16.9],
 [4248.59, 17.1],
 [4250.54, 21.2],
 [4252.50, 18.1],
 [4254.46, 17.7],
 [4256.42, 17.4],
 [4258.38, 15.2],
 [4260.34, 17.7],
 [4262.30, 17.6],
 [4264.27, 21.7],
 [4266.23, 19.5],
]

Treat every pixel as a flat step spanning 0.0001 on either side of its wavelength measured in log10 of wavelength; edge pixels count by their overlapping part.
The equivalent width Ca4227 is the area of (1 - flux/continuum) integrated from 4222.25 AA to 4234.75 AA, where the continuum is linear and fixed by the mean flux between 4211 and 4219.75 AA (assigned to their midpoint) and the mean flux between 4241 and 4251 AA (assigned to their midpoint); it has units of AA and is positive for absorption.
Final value 1.3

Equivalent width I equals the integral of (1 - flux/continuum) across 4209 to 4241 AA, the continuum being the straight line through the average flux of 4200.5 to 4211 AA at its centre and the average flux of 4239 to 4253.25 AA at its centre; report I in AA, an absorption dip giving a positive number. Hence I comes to 1.89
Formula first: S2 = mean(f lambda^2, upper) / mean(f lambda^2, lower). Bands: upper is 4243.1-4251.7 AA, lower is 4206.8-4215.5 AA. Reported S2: 1.1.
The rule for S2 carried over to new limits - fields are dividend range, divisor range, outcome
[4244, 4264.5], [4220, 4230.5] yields 1.12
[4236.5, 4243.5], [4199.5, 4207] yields 1.11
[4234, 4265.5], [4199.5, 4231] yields 1.07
